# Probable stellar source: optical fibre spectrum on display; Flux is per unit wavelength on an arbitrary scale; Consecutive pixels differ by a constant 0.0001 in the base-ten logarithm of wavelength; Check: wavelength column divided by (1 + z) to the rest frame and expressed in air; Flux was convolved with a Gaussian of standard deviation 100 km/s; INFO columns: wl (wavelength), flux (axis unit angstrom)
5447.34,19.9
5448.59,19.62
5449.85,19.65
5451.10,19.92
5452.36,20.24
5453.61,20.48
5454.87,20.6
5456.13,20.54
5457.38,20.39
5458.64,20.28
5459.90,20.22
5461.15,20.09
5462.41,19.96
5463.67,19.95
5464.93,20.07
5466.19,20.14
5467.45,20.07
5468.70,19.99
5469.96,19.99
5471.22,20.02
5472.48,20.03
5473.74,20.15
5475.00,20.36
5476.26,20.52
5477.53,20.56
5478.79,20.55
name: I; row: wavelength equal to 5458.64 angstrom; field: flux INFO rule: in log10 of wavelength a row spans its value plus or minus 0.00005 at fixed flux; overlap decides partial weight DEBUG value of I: 20.28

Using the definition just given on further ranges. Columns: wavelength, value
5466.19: 20.14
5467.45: 20.07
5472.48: 20.03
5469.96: 19.99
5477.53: 20.56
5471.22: 20.02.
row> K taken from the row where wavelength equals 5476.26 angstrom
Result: 20.52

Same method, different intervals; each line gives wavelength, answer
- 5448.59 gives 19.62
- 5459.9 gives 20.22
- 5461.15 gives 20.09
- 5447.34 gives 19.9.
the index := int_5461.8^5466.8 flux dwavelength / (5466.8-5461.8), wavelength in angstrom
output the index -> 20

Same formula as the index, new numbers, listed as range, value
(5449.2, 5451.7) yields 19.8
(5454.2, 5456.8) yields 20.6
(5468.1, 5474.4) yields 20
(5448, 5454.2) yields 20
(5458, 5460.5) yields 20.2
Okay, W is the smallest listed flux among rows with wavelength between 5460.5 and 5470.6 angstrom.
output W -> 19.95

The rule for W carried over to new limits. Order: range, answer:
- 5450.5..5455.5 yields 19.92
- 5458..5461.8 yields 20.09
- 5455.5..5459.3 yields 20.28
